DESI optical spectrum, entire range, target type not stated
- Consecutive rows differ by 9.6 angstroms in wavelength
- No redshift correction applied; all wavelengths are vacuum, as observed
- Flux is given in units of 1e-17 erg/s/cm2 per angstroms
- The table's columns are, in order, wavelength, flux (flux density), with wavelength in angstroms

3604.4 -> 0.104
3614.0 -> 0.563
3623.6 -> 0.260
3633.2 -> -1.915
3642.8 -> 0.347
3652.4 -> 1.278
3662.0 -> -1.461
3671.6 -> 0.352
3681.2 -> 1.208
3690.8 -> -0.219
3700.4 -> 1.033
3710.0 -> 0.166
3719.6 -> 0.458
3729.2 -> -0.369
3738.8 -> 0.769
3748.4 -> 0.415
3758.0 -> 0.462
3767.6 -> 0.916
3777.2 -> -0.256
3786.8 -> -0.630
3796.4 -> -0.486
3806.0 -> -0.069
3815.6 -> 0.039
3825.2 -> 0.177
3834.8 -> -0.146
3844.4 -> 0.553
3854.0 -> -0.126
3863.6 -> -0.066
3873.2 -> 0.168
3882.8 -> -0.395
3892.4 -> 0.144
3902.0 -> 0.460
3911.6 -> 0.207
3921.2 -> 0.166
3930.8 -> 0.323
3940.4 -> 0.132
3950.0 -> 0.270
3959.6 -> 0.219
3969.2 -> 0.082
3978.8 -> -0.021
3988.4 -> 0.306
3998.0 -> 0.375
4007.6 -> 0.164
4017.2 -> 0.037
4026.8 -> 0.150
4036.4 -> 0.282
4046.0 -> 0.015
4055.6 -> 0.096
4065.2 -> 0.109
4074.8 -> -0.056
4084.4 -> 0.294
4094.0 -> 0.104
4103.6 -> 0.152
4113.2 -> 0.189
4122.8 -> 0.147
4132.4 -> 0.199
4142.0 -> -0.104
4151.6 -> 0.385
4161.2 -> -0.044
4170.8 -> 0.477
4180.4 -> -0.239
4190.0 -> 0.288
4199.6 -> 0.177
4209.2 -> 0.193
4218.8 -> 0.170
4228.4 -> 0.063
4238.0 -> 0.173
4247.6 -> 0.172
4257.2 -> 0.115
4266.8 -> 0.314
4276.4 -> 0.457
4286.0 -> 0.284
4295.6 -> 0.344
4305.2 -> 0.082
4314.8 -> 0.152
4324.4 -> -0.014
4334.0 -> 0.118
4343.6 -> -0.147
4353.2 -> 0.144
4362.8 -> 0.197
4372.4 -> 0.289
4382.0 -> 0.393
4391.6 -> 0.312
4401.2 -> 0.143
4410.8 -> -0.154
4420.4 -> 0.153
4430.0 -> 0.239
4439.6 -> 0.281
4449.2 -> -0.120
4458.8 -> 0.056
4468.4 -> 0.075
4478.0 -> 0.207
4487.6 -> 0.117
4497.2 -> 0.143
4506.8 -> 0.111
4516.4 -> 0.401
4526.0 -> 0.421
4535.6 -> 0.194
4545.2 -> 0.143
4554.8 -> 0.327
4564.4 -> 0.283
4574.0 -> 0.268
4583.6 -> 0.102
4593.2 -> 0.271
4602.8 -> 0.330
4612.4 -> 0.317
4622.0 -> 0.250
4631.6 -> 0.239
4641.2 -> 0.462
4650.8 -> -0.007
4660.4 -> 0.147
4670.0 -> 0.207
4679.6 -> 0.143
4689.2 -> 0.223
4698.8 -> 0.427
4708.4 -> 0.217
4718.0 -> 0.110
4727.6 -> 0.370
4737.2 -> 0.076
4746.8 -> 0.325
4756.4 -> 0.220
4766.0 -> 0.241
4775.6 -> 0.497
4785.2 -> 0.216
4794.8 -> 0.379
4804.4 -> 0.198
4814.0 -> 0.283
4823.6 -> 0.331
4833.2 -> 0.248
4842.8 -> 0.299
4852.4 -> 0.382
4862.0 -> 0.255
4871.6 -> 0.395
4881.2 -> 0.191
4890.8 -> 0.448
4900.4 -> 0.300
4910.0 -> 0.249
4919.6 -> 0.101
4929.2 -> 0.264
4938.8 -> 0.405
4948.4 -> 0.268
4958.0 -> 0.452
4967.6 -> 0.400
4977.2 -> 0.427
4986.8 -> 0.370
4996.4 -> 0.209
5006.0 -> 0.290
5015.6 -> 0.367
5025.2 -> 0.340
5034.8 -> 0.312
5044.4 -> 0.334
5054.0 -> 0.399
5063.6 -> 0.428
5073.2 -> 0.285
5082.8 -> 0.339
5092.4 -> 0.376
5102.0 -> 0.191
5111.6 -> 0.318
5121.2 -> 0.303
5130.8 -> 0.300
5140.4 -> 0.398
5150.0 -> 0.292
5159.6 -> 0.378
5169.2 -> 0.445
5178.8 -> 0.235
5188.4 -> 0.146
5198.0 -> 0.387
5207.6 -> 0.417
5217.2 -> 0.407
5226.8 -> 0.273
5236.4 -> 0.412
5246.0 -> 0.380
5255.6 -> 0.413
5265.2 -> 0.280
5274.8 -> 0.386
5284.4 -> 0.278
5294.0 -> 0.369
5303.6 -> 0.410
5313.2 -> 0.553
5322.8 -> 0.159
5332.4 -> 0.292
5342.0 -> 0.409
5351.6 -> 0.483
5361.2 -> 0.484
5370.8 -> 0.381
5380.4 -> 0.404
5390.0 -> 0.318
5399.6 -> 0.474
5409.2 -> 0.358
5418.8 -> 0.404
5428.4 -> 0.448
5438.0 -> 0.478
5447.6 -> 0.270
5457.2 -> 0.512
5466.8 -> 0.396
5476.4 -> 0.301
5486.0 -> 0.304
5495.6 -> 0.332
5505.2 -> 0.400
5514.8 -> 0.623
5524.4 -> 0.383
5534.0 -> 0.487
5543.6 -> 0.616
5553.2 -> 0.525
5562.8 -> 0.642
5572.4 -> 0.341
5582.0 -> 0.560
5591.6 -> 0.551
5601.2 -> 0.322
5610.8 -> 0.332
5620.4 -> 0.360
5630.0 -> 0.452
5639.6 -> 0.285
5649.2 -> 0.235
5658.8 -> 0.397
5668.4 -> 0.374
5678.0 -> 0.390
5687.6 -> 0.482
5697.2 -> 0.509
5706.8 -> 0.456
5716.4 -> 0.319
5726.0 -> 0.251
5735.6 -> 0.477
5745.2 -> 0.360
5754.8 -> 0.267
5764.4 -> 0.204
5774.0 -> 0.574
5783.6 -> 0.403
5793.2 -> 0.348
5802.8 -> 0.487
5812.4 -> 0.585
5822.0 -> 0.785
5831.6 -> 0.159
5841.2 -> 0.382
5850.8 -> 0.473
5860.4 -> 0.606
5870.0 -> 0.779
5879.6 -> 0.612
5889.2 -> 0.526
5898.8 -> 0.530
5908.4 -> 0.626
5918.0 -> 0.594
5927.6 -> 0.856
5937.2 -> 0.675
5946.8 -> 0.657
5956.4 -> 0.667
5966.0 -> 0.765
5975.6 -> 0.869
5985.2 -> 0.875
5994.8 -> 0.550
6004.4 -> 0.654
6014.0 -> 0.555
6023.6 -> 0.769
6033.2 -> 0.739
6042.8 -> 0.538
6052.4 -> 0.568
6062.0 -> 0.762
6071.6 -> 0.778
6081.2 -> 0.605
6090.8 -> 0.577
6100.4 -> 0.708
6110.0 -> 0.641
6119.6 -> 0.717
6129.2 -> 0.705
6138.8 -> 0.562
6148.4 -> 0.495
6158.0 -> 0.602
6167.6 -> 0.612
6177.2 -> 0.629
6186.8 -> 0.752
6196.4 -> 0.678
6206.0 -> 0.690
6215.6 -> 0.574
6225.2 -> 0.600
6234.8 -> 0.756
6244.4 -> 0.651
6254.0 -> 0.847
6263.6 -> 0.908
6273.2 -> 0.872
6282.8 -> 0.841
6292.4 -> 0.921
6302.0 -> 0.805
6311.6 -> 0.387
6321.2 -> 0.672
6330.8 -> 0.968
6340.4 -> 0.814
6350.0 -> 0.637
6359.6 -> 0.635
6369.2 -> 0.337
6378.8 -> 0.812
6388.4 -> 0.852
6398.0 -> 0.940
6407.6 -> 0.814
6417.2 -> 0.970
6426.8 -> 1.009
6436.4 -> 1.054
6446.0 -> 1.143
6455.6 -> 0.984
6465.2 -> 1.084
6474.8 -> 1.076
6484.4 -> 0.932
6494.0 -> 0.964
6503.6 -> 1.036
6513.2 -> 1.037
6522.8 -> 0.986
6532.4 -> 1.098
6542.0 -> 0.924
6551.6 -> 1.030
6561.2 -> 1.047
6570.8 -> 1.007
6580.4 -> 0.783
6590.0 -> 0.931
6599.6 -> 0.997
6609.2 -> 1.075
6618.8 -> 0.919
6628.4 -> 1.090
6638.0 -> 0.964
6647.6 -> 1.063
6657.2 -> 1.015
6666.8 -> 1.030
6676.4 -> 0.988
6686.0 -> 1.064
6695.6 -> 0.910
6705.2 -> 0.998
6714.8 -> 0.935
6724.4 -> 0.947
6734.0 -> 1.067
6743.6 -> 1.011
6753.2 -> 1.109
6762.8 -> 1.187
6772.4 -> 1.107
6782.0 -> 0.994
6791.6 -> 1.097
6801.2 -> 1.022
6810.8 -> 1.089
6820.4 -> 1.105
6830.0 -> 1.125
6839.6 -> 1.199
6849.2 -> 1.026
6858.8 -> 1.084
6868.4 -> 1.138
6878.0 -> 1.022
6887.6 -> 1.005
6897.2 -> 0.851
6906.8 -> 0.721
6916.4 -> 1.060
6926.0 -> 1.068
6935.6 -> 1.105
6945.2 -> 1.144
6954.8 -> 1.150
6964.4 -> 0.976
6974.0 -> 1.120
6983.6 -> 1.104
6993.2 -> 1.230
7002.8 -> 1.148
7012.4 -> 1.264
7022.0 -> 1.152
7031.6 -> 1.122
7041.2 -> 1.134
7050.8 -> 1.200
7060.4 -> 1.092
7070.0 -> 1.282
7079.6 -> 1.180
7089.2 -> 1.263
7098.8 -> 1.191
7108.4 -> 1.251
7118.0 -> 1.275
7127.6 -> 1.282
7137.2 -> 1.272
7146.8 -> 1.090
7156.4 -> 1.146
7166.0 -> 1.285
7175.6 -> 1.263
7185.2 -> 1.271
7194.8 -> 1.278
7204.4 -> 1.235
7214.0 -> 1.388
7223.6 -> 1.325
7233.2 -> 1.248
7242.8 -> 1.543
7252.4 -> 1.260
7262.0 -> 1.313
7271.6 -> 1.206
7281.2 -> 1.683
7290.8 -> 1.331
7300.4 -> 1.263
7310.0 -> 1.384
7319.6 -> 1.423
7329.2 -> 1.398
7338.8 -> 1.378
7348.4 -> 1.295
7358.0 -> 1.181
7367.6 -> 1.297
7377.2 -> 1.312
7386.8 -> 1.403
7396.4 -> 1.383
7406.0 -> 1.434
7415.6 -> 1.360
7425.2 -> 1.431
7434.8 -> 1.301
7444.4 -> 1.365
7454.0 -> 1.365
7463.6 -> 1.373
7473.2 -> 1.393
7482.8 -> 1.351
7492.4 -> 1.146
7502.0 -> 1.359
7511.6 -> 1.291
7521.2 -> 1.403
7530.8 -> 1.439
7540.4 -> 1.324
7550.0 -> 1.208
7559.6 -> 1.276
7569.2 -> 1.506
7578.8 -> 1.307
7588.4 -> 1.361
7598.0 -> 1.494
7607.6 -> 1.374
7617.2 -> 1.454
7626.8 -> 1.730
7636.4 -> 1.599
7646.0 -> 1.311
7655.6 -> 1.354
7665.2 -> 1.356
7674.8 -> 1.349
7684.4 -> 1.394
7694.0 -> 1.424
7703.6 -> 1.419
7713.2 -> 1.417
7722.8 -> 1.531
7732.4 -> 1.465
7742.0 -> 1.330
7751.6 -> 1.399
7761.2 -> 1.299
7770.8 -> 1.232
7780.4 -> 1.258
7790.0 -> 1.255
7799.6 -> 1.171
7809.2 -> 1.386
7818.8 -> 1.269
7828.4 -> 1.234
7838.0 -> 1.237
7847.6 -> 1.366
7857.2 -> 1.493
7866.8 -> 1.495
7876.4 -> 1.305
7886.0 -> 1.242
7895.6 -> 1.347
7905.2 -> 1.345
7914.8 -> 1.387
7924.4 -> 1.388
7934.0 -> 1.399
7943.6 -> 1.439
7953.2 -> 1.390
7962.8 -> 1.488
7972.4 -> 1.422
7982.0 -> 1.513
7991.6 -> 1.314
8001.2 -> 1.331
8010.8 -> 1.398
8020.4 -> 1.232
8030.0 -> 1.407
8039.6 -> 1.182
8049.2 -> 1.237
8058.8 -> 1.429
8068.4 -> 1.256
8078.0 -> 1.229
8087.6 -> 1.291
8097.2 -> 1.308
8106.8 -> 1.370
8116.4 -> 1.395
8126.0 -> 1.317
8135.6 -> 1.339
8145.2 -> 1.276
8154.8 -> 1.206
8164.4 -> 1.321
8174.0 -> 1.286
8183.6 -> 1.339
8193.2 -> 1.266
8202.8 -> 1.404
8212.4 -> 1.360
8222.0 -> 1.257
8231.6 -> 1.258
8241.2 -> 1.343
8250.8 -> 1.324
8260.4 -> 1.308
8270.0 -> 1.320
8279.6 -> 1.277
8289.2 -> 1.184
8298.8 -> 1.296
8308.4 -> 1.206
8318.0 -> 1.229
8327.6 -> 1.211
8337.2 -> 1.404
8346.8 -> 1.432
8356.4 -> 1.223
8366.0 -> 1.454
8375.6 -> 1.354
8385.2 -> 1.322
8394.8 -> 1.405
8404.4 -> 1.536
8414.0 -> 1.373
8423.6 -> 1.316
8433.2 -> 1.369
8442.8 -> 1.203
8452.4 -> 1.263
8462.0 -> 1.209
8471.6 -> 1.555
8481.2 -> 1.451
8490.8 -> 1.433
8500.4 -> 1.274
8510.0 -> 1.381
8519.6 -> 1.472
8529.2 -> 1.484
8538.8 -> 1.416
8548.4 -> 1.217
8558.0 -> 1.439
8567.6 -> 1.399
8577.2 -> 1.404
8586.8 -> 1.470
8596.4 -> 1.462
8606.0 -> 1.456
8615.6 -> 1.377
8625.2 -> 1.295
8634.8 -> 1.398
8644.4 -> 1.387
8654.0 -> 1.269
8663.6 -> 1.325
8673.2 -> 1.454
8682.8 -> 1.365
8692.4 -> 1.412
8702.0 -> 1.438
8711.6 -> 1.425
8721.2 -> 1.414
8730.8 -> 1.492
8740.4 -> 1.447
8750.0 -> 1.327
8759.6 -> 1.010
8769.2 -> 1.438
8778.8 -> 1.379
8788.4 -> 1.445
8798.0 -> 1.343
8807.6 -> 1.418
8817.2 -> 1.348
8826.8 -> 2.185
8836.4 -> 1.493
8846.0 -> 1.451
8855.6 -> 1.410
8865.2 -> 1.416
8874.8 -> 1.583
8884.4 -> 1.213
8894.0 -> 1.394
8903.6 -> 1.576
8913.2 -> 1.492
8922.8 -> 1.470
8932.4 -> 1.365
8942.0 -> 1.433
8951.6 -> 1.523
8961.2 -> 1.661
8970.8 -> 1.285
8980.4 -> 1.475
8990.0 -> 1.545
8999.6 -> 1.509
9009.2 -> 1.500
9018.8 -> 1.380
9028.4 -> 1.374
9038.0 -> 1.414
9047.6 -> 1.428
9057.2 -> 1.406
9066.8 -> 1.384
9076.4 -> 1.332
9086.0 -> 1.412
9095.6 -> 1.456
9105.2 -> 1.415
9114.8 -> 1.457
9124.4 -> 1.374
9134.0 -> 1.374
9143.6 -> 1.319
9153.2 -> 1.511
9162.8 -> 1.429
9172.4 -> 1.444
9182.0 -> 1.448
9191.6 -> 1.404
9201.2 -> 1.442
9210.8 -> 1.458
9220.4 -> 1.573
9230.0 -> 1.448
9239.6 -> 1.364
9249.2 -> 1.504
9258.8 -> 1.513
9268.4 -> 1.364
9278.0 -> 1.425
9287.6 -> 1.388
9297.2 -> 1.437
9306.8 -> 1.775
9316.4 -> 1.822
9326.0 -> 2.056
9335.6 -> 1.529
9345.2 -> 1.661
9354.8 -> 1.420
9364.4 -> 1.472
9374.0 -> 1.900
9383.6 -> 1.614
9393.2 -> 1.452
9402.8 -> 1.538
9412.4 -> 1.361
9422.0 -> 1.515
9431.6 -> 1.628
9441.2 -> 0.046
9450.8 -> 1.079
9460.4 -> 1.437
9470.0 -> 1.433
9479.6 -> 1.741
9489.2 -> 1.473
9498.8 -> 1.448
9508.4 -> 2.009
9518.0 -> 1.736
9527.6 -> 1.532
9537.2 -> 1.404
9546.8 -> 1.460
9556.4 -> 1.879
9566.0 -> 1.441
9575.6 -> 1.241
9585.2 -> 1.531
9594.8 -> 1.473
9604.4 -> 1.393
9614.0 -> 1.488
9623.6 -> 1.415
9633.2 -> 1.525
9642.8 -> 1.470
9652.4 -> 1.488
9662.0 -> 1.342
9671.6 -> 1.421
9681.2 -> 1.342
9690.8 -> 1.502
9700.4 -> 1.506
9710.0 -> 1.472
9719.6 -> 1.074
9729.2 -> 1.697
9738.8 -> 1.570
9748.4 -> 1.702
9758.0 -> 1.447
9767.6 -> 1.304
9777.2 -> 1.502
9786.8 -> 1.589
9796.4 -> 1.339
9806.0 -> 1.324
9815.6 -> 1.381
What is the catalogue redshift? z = 0.603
